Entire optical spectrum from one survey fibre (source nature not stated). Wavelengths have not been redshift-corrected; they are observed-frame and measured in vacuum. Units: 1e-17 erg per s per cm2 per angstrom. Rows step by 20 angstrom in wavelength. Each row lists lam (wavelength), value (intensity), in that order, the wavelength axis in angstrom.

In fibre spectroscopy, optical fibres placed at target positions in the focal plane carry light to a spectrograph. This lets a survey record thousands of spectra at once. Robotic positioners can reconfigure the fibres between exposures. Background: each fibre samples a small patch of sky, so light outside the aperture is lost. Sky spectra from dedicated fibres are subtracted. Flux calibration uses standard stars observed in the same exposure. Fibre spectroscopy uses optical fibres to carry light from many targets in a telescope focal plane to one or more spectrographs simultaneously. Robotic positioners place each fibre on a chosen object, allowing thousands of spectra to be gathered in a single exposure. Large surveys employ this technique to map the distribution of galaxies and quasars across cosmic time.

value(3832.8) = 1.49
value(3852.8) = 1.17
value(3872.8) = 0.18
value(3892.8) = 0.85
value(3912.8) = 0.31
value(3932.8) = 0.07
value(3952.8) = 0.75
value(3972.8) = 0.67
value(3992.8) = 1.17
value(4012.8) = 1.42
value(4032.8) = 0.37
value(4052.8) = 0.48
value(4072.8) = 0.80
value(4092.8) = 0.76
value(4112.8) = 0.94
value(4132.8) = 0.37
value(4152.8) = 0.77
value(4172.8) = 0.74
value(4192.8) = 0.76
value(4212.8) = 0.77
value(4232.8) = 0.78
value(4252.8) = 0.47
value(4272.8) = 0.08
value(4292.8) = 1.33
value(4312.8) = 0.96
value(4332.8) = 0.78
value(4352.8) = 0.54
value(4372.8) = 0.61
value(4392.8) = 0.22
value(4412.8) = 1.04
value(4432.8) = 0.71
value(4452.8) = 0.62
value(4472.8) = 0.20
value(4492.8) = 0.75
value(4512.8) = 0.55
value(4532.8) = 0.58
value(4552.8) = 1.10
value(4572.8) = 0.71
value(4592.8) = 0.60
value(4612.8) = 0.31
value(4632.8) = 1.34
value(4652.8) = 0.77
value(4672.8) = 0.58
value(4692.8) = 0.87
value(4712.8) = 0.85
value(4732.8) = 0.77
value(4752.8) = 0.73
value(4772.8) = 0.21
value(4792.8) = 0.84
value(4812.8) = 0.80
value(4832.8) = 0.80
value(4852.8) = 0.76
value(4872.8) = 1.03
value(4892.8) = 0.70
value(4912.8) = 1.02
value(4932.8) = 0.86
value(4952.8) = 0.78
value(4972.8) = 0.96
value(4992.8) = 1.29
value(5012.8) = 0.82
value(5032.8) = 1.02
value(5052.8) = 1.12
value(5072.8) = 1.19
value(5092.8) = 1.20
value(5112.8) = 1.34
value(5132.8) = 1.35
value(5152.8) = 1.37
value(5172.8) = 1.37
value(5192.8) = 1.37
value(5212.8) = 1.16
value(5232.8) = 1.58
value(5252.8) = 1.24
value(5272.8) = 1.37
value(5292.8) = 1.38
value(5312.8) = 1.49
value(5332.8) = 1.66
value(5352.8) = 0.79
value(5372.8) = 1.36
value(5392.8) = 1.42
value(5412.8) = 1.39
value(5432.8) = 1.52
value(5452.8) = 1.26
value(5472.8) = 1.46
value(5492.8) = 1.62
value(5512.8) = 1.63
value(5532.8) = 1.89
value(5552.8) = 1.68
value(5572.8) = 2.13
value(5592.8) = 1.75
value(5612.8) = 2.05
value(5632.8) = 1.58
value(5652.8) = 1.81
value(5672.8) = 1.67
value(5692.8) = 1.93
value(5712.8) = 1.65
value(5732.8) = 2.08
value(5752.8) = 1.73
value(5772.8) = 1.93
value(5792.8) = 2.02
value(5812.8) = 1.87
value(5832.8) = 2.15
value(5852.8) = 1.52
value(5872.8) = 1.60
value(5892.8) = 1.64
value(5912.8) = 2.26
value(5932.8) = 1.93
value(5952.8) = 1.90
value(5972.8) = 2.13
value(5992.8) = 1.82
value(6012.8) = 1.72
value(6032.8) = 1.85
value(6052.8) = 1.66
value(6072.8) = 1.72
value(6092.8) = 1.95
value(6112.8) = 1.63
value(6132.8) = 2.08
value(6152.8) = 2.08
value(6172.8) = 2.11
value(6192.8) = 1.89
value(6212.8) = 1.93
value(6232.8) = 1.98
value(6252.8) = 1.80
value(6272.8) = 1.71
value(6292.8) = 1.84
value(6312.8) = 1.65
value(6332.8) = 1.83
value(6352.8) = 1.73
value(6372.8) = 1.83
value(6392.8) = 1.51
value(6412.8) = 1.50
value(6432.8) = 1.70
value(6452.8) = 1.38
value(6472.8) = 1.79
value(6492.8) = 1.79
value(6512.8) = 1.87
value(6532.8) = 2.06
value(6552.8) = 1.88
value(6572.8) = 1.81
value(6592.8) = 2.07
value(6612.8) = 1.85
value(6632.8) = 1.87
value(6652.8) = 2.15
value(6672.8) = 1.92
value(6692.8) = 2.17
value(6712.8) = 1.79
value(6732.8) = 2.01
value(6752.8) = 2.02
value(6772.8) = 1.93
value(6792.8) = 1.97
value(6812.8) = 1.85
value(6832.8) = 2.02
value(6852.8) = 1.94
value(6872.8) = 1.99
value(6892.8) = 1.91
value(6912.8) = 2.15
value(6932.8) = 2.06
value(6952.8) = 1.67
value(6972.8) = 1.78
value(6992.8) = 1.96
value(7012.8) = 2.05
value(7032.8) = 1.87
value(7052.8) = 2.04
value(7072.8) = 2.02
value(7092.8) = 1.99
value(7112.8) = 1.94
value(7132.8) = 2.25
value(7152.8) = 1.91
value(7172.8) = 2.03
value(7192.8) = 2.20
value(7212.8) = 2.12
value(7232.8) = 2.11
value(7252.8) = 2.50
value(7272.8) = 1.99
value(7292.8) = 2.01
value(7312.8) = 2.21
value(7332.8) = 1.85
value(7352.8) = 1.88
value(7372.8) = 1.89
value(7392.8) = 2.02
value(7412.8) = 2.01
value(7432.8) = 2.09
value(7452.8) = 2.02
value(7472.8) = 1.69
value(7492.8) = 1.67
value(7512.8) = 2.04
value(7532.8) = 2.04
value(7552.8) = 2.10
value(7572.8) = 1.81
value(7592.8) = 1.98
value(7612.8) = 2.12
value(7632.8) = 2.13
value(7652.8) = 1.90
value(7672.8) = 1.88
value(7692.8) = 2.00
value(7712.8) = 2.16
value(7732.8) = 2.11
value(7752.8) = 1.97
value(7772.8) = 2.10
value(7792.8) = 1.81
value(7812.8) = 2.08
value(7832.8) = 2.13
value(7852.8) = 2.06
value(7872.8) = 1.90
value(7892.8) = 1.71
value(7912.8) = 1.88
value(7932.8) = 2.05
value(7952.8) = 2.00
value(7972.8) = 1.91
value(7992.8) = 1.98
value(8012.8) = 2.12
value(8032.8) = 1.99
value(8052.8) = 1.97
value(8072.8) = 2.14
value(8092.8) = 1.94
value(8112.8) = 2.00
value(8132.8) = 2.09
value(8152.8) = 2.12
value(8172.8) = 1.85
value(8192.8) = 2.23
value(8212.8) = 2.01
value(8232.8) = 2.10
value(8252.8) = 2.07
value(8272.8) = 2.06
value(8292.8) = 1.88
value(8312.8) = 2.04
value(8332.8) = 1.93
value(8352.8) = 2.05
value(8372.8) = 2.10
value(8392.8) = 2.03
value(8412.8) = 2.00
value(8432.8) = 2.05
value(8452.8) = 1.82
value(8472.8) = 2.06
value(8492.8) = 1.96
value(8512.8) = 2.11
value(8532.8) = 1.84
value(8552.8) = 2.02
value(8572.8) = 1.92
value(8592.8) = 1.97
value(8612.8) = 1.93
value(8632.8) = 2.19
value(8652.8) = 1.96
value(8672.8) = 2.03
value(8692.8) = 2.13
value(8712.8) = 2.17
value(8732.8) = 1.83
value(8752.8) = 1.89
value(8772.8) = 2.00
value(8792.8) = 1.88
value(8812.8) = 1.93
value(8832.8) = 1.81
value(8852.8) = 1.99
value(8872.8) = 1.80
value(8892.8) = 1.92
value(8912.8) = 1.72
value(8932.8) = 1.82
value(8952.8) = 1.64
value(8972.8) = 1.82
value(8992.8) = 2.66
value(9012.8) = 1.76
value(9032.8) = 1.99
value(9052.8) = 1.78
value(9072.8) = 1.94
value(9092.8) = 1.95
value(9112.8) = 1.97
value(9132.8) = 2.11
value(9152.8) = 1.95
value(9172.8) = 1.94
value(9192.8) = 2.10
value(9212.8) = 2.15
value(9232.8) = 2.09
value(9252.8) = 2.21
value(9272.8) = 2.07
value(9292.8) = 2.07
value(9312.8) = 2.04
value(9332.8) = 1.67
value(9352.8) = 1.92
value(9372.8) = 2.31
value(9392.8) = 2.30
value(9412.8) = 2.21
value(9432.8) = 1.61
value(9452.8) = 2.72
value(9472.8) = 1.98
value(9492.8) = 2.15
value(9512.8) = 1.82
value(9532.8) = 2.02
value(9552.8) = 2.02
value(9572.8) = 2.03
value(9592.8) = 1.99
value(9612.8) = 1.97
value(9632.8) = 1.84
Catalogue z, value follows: 0.244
